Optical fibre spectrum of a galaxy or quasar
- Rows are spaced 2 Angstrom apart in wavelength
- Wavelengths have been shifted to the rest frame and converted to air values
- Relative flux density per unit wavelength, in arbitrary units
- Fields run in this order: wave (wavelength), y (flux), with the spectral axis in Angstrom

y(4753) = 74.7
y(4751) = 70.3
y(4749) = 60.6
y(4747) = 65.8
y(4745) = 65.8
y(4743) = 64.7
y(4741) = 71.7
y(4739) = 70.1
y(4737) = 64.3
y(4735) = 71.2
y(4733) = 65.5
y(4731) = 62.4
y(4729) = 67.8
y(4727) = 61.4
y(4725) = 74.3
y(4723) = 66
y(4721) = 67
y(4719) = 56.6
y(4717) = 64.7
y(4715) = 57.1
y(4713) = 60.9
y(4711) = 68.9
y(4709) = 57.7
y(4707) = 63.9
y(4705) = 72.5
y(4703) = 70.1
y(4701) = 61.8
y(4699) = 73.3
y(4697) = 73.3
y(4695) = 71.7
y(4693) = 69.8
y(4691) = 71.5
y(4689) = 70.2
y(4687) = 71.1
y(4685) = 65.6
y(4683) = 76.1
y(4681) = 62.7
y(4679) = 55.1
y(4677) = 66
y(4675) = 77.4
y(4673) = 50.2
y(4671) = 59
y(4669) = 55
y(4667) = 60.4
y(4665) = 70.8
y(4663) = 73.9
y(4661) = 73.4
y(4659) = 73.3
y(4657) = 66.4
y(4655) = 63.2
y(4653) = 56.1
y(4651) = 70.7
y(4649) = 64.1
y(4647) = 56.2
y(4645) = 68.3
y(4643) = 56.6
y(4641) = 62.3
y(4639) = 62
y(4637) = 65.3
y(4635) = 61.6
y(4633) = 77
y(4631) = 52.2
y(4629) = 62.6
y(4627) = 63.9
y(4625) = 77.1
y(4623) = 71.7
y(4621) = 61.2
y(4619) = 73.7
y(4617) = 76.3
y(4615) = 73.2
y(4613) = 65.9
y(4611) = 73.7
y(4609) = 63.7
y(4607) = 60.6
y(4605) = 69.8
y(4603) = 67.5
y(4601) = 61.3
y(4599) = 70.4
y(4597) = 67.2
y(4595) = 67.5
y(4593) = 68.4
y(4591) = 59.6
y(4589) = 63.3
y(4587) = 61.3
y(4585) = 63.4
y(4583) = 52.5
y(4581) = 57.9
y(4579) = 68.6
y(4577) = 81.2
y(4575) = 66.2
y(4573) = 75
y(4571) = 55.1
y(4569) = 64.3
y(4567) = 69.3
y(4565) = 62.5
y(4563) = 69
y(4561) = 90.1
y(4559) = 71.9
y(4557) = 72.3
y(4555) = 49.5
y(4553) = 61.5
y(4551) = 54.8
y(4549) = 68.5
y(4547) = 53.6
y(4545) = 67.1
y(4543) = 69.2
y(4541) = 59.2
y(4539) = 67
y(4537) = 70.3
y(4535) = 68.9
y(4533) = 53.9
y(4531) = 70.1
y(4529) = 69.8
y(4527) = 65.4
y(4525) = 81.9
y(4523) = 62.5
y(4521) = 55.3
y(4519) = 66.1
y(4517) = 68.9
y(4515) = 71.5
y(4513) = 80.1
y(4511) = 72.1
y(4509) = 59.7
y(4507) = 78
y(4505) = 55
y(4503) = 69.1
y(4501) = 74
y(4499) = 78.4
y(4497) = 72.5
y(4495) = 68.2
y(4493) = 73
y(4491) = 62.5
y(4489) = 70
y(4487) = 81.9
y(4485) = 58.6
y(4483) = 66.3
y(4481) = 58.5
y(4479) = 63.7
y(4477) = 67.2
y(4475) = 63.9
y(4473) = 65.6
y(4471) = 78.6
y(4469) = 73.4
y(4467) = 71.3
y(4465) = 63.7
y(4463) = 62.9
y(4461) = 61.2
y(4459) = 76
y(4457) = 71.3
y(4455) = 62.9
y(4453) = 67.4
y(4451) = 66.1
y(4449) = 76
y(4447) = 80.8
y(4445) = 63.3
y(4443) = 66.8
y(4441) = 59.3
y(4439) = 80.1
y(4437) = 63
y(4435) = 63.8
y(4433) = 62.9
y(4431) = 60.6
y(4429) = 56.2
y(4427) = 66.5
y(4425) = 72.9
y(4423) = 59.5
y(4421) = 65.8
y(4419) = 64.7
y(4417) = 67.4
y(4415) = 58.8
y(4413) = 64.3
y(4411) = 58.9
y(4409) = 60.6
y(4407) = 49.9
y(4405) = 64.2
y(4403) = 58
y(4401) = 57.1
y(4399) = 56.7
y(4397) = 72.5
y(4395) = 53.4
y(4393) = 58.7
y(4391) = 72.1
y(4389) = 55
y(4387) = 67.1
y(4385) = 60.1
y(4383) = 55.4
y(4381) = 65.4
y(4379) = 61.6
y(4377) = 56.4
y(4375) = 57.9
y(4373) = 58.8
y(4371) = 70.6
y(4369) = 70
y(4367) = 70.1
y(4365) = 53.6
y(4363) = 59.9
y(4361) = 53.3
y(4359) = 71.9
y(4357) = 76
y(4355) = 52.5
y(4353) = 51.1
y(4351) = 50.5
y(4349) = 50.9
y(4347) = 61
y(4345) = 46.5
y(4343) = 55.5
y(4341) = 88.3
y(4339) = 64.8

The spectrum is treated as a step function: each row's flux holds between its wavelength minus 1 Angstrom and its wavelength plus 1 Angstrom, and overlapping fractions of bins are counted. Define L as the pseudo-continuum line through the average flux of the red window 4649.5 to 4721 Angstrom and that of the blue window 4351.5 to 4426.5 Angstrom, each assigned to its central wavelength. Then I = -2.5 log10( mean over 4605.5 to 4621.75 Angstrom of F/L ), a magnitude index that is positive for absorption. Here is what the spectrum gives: -0.06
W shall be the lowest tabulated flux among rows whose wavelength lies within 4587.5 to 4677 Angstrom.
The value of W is 50.2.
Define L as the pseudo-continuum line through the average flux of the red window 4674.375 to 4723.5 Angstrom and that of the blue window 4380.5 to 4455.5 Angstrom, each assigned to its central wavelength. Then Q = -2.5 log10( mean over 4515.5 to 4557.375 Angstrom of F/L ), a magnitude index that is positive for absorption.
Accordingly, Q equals 0.01 mag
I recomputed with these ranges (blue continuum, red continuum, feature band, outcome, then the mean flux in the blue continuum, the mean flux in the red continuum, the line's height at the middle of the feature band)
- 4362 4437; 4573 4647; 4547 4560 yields 0.04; 61.8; 66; 64.9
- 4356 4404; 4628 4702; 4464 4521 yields -0.09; 62.1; 65.6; 63.5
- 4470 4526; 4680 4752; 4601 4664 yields 0.02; 68.7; 66.9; 67.6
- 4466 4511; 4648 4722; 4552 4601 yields 0.02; 68.7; 66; 67.5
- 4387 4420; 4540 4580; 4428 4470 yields -0.08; 61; 66.4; 62.6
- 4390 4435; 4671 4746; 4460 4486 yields -0.05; 61.9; 66.4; 62.8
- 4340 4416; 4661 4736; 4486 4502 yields -0.16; 60.6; 66.1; 62.6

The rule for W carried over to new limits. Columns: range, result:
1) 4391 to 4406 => 53.4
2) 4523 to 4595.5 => 49.5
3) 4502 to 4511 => 55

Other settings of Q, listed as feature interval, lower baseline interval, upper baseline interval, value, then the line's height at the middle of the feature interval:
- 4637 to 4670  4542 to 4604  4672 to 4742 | 0.03 mag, 66.1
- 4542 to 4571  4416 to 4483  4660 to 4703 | 0.02 mag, 66.9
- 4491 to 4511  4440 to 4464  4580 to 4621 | -0.04 mag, 67.1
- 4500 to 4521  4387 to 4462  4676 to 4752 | -0.06 mag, 64.9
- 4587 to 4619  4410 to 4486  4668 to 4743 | -0.02 mag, 66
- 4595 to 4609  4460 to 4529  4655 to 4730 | 0.02 mag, 67.2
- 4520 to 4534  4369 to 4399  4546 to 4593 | -0.02 mag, 64.2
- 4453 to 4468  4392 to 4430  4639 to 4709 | -0.08 mag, 62.3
